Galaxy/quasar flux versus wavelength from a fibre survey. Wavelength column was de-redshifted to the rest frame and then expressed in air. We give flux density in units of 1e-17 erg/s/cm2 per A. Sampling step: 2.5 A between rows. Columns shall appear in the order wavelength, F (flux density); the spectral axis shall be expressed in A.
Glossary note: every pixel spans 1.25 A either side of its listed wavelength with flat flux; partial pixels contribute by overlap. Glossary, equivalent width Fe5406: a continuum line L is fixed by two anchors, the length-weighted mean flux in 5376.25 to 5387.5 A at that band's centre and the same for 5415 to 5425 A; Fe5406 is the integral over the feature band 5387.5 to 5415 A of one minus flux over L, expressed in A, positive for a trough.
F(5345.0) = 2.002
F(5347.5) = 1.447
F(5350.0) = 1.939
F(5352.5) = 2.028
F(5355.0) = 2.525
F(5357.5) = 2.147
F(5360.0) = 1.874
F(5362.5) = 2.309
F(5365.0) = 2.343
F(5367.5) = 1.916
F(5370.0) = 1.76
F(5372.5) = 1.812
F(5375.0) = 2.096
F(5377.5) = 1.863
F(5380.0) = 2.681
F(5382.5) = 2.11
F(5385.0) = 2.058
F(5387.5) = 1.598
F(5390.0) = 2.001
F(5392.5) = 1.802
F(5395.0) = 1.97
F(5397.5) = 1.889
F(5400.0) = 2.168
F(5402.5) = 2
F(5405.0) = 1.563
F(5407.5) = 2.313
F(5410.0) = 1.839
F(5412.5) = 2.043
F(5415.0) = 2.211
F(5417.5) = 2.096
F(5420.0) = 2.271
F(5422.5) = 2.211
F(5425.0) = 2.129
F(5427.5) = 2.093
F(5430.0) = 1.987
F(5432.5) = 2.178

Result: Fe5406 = 2.5 A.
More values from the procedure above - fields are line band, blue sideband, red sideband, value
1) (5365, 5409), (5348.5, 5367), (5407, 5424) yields 3.2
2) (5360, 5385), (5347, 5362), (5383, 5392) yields -1.6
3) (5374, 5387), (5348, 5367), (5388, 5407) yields -0.8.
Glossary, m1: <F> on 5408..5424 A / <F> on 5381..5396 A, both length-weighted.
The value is 1.1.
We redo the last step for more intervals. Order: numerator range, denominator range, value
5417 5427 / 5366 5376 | 1.14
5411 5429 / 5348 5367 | 1.01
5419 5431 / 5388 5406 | 1.12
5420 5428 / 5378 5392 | 1.05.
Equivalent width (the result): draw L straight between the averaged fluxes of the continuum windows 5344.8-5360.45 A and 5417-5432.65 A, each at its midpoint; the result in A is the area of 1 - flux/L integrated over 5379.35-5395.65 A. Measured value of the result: 0.44 A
